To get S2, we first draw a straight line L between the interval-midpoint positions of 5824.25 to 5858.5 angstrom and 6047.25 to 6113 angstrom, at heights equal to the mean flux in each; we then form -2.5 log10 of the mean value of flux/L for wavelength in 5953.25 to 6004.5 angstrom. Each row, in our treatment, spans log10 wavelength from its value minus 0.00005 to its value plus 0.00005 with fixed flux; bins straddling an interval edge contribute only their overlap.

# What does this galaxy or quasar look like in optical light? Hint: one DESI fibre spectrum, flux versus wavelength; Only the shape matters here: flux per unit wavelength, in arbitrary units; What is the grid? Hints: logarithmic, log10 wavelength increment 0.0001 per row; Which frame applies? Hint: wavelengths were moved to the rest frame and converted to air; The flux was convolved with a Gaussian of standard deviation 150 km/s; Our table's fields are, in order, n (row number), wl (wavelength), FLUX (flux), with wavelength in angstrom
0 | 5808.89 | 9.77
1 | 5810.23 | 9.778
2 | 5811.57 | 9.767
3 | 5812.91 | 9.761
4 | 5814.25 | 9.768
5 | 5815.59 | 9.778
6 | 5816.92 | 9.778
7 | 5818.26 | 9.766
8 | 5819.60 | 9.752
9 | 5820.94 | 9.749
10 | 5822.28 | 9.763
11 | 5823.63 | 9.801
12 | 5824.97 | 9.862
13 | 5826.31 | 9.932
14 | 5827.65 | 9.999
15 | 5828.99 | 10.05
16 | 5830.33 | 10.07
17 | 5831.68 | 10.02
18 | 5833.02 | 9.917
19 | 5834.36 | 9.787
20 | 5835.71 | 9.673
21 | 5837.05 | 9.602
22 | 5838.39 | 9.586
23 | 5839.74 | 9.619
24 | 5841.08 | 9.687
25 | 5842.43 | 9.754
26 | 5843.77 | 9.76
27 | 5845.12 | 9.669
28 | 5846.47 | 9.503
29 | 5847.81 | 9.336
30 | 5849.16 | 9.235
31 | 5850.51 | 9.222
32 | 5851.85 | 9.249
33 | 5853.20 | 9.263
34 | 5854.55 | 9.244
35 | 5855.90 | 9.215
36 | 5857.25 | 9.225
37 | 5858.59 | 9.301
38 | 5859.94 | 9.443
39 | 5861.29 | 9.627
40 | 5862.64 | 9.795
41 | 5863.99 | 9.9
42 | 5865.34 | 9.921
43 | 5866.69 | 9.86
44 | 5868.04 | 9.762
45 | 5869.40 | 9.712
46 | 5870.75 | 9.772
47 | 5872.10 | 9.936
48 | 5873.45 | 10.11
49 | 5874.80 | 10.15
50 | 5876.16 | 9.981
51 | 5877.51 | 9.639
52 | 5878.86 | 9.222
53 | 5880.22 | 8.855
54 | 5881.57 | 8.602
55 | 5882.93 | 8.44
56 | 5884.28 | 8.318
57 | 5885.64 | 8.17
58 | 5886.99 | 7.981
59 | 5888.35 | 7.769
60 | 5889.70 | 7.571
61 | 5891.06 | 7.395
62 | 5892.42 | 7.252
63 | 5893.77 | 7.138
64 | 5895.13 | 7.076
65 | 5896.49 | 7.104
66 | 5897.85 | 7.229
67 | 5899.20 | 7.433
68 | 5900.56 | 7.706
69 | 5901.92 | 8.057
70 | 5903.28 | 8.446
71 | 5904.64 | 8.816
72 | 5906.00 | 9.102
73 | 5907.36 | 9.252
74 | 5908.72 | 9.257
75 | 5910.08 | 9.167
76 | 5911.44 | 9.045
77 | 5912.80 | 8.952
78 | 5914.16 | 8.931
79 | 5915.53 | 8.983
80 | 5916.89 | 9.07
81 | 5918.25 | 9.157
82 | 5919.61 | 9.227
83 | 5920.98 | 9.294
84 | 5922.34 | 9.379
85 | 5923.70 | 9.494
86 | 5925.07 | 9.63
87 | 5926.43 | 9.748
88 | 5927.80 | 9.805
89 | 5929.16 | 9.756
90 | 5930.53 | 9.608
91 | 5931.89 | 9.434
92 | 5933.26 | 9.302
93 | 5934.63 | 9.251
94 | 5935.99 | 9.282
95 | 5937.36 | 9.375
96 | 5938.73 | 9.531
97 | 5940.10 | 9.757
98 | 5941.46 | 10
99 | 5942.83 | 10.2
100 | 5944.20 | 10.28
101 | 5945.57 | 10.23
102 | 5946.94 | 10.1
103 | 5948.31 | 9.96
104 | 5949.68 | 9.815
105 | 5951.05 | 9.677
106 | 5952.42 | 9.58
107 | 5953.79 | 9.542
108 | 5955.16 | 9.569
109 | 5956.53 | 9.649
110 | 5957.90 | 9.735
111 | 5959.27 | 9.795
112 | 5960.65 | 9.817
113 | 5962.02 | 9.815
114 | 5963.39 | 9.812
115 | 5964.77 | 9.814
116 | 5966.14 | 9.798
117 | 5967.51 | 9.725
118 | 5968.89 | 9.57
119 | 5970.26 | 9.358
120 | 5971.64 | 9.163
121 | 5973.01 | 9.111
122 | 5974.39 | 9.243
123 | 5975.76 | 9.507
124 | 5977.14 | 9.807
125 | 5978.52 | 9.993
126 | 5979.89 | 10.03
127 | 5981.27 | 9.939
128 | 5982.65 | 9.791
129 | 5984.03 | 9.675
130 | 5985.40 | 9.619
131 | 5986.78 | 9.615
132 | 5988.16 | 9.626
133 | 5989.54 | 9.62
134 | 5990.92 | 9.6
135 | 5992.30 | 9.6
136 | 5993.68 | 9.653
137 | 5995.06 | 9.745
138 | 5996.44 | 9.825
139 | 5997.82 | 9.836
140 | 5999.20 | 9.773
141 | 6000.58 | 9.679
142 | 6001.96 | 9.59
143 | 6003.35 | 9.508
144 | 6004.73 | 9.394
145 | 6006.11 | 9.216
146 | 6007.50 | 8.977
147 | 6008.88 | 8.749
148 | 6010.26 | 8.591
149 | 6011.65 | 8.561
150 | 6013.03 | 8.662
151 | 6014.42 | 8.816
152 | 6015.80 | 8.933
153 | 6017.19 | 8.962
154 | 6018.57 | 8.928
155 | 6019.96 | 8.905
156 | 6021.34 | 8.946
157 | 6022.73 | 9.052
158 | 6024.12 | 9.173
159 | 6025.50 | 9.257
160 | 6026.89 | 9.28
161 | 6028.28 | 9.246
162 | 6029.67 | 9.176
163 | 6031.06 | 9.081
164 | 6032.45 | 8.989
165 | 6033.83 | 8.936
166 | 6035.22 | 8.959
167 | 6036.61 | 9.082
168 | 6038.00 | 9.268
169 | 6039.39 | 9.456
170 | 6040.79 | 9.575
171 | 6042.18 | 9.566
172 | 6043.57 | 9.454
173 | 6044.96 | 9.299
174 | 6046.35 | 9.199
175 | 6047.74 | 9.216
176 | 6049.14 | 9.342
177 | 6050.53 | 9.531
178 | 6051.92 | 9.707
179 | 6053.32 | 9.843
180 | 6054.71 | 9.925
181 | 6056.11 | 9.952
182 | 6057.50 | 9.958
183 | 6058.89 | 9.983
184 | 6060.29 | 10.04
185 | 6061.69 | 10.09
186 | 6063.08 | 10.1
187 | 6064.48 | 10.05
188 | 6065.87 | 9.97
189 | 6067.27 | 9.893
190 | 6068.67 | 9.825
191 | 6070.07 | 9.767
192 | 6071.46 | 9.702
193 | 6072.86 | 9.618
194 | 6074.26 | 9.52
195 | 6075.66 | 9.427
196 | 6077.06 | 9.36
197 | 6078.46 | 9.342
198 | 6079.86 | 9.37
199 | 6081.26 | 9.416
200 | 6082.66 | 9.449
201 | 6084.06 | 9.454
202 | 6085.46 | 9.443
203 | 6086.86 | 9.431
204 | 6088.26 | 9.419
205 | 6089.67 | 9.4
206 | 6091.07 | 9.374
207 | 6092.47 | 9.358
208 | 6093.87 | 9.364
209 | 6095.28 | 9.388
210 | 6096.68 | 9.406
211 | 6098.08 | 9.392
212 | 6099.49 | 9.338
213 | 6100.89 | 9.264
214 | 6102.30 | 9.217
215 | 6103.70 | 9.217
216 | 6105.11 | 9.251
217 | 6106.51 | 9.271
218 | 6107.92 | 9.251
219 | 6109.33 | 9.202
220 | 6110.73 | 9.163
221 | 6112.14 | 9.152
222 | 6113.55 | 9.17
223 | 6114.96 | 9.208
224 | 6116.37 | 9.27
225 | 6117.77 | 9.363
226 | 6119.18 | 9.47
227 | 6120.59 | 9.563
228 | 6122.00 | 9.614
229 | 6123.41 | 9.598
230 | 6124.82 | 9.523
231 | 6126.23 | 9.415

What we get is -0.01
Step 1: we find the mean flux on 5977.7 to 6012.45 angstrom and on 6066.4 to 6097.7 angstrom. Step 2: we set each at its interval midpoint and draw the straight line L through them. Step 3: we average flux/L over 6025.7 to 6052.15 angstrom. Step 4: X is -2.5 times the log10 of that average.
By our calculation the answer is 0.027 mag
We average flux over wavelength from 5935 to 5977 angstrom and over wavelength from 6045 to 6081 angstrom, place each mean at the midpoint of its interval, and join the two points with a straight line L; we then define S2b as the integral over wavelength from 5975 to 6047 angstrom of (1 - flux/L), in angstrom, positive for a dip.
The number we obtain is 2.6 angstrom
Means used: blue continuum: 9.69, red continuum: 9.7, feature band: 9.34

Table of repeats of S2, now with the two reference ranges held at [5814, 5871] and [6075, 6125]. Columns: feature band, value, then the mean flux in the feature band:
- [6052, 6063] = -0.06 mag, 9.96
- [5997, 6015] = 0.03 mag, 9.19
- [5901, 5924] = 0.07 mag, 9.02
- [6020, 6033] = 0.04 mag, 9.12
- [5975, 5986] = -0.03 mag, 9.8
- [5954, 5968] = -0.03 mag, 9.75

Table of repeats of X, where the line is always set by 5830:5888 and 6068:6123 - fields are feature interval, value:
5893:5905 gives 0.231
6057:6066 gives -0.071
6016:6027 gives 0.043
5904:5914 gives 0.042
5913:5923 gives 0.035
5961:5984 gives -0.027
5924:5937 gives -0.011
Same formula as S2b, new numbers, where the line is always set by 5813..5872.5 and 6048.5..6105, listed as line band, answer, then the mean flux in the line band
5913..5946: 0.4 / 9.52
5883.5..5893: 1.8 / 7.79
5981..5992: -0.1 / 9.67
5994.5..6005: -0.1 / 9.68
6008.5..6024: 1.2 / 8.84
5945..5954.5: -0.2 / 9.84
